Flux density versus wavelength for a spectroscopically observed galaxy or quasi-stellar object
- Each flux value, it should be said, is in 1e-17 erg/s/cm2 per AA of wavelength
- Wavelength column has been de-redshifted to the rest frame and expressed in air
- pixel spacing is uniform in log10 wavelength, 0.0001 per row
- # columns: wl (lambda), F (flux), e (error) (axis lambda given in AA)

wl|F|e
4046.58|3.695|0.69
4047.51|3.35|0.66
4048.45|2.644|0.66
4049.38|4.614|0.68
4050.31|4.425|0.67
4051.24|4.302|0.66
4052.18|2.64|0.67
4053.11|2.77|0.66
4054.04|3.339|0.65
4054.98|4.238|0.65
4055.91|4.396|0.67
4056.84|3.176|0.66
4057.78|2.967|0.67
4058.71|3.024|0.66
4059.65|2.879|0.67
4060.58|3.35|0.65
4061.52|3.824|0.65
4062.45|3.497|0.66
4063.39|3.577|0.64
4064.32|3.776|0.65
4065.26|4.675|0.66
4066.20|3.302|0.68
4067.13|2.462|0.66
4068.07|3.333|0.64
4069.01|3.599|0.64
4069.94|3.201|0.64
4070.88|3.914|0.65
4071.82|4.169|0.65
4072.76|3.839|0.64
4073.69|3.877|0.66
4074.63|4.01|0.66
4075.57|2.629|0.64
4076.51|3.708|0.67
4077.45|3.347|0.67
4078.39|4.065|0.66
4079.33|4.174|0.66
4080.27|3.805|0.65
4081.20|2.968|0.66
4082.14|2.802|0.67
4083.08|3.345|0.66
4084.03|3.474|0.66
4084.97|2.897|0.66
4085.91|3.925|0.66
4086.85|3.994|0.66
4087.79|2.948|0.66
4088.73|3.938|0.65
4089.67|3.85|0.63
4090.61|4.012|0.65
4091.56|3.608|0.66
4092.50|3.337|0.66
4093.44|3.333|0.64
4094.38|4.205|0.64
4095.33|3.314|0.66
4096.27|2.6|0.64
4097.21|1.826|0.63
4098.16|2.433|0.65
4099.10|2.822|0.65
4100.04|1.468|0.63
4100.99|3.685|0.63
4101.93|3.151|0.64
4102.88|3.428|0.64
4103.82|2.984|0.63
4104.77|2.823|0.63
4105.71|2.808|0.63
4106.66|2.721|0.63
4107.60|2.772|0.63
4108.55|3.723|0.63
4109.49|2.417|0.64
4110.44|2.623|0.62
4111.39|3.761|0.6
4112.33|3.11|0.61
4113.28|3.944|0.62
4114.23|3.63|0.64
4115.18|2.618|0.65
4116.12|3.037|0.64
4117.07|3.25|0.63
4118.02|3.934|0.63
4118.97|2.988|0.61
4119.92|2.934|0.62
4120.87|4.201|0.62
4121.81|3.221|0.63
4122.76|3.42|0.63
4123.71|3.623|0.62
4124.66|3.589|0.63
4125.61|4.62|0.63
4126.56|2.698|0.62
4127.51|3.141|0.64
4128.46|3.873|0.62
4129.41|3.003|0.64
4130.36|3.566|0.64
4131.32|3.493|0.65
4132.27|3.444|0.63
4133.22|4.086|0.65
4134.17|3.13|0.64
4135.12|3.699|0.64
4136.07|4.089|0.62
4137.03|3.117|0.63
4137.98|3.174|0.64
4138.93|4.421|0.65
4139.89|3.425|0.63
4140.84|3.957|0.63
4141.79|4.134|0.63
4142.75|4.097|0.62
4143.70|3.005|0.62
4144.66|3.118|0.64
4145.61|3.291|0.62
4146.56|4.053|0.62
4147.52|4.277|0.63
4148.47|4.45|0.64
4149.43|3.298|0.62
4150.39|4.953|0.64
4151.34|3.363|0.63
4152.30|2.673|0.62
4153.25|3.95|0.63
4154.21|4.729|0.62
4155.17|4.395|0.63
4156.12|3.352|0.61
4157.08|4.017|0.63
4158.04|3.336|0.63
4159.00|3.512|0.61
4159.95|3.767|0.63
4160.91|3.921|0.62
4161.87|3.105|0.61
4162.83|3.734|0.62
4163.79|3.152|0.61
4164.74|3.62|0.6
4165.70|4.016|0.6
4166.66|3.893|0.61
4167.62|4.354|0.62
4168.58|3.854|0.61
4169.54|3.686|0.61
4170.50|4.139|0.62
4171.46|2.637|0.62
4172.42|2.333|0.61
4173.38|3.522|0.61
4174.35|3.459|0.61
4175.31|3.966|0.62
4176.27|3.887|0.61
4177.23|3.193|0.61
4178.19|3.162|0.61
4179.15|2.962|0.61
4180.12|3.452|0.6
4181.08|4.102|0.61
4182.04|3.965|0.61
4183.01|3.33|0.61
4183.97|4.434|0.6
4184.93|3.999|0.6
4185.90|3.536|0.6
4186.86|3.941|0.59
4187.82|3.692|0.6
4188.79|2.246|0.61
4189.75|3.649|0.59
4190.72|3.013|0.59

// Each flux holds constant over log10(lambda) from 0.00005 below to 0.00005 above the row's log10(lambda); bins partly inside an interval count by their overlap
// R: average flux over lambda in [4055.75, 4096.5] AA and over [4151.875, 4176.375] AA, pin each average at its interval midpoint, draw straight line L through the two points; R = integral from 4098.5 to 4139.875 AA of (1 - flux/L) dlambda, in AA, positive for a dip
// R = 3.2 AA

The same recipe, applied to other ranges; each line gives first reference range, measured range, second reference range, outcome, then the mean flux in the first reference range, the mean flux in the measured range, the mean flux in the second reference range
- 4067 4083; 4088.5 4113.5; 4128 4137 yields 3.1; 3.54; 3.12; 3.57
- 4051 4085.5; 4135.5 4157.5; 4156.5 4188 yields -1.3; 3.49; 3.8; 3.63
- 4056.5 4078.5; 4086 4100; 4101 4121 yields 0.2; 3.5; 3.26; 3.18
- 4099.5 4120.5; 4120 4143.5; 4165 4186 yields -2.5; 3.09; 3.62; 3.63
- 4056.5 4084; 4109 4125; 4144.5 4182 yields 1.2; 3.49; 3.31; 3.67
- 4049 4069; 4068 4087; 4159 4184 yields -0.1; 3.55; 3.57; 3.59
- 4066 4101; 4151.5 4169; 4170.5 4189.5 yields -1.4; 3.37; 3.74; 3.48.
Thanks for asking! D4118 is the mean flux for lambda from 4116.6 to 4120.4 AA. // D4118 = 3.27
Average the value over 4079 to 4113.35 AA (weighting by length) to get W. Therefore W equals 3.2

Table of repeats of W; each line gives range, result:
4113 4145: 3.52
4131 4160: 3.74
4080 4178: 3.46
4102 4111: 2.94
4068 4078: 3.62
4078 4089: 3.52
